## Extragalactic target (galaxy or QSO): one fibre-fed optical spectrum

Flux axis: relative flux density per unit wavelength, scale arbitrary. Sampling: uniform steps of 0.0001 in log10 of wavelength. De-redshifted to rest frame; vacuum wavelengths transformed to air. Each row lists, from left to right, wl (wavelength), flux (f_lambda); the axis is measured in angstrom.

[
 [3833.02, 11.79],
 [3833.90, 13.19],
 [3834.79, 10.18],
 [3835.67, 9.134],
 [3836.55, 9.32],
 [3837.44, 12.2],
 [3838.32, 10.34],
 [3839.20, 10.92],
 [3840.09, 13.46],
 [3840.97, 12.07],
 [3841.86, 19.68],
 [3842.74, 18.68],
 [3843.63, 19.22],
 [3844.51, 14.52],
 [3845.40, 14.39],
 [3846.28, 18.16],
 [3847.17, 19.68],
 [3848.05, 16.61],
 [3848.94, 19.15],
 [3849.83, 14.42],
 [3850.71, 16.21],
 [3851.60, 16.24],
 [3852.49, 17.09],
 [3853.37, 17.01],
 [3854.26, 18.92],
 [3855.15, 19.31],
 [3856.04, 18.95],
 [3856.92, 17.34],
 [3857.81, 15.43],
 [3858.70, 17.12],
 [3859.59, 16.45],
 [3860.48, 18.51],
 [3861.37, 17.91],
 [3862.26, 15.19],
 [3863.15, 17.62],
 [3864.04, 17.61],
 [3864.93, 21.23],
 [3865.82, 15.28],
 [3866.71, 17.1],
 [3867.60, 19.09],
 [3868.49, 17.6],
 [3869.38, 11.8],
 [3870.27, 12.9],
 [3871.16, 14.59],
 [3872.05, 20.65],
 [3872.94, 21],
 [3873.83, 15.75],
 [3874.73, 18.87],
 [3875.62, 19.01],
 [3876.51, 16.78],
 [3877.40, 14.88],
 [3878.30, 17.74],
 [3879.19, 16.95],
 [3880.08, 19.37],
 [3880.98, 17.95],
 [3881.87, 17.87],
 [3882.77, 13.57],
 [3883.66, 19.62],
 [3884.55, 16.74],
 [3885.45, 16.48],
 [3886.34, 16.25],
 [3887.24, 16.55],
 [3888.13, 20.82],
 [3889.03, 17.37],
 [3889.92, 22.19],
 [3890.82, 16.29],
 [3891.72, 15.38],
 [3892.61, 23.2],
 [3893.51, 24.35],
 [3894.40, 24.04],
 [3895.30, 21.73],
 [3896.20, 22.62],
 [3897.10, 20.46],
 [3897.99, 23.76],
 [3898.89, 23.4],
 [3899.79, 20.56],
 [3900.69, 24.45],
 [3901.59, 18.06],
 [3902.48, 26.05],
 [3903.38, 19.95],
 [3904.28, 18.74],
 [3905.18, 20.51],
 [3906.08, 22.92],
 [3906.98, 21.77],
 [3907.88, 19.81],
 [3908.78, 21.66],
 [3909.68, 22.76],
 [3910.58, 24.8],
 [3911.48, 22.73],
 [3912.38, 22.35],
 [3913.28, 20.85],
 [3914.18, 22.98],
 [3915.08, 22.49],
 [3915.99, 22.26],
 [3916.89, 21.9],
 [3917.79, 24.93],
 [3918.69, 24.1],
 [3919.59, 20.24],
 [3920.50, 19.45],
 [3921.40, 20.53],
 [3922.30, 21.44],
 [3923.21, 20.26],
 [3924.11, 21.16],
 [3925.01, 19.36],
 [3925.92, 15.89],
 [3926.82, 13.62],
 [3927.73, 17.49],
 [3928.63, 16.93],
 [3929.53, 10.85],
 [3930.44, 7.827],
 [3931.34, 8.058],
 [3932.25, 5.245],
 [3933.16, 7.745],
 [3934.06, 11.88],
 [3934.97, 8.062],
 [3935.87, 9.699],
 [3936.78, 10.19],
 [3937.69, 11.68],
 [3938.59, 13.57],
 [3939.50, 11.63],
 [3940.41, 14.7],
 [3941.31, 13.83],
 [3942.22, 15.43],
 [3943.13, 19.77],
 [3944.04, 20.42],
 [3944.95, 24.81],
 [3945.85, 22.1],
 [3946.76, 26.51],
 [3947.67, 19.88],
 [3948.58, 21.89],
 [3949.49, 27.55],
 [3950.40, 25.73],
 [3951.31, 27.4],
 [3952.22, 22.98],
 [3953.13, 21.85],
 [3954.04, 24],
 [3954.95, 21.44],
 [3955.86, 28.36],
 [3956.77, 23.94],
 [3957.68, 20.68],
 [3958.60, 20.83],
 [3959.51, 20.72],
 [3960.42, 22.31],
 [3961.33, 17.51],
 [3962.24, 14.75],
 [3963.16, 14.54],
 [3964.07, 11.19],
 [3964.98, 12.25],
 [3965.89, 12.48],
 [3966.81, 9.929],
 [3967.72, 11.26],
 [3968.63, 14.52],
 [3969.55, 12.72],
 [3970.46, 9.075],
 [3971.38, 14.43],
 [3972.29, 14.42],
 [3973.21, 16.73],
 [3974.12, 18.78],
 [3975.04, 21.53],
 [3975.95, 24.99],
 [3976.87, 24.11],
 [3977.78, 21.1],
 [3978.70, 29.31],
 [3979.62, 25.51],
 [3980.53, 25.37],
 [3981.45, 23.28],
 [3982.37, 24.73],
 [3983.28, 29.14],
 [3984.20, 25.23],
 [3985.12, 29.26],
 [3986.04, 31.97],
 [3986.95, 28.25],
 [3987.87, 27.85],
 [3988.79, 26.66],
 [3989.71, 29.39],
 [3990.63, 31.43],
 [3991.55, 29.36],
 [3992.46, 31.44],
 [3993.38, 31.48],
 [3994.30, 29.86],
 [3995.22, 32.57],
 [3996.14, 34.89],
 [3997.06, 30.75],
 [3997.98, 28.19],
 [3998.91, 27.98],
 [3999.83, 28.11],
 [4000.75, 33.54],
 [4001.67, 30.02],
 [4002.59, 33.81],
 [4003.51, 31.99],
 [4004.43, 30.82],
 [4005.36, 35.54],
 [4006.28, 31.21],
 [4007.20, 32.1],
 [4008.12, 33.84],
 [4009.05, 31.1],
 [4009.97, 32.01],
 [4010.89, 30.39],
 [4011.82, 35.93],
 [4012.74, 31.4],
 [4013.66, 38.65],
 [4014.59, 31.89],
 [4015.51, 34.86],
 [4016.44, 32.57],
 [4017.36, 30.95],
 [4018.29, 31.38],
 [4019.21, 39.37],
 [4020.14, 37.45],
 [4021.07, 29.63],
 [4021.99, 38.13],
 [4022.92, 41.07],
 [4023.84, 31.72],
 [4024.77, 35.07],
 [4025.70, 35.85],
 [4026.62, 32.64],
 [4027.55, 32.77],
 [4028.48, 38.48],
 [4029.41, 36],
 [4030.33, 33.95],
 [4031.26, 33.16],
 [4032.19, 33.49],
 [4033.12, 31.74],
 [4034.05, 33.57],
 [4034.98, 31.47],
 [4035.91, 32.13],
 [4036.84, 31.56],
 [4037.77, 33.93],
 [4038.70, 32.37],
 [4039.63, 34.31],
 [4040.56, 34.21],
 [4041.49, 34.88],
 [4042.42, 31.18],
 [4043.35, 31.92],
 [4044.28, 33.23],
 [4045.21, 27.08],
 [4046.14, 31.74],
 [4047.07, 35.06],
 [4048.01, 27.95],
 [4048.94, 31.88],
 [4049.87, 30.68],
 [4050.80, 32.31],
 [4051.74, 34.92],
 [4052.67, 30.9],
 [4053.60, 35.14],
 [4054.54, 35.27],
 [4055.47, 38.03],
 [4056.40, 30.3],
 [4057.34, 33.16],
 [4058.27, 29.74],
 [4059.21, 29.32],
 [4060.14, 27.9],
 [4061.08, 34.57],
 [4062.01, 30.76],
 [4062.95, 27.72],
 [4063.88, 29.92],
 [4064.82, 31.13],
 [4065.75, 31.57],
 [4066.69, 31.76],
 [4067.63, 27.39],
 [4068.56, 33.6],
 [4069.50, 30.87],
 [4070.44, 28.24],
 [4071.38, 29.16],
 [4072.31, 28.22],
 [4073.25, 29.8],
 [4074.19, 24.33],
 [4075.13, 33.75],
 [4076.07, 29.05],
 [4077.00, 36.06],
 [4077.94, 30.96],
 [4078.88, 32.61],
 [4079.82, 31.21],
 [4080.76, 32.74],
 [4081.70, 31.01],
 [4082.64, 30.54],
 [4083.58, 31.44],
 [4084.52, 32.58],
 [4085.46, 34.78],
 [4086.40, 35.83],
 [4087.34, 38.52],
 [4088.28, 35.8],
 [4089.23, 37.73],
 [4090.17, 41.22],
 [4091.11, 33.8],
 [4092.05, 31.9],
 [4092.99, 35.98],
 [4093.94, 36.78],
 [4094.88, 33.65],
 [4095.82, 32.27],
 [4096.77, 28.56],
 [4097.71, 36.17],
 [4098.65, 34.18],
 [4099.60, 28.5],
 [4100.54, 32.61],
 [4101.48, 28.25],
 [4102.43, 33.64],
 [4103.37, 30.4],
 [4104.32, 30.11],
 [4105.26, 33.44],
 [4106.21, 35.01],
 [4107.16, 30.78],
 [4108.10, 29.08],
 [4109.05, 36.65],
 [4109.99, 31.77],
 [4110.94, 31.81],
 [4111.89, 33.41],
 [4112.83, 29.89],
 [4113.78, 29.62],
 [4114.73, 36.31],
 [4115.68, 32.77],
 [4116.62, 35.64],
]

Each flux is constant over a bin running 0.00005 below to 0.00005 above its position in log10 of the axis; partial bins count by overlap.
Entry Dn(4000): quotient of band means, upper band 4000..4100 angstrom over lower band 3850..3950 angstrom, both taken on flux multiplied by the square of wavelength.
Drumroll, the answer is 1.93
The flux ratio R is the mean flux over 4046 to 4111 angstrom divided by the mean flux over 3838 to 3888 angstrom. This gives 1.91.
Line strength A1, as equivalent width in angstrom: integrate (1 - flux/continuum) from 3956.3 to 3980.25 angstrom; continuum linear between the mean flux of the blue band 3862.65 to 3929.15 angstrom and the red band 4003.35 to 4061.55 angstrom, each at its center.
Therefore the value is 8.10 angstrom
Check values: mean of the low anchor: 19.6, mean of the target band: 17.7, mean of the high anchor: 33.1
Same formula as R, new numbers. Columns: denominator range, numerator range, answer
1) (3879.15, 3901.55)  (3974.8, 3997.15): 1.42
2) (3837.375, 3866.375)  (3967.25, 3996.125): 1.46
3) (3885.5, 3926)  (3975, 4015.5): 1.41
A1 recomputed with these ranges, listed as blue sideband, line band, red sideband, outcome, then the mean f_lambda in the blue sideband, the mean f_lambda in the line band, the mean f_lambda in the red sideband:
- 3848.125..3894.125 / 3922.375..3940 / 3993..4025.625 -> 8.2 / 17.6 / 12.9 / 32.9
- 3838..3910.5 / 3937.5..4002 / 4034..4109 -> 6.8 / 18.3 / 22.5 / 32.2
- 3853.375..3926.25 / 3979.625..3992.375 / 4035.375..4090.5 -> -0.7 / 19.5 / 27.9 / 32.1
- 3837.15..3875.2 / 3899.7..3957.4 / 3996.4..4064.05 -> 9.9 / 16.7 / 19.2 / 32.7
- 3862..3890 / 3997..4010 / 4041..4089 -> -2.1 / 17.3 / 31.4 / 31.8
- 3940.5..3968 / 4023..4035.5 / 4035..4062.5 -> -1.8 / 19.9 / 34.1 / 32.3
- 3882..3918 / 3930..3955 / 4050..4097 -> 7.2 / 20.9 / 16.9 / 32.3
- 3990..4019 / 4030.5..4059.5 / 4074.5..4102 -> 0.1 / 32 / 32.5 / 33.3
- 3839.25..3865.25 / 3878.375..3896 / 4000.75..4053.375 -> 1.3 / 17.1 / 18.8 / 33.2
